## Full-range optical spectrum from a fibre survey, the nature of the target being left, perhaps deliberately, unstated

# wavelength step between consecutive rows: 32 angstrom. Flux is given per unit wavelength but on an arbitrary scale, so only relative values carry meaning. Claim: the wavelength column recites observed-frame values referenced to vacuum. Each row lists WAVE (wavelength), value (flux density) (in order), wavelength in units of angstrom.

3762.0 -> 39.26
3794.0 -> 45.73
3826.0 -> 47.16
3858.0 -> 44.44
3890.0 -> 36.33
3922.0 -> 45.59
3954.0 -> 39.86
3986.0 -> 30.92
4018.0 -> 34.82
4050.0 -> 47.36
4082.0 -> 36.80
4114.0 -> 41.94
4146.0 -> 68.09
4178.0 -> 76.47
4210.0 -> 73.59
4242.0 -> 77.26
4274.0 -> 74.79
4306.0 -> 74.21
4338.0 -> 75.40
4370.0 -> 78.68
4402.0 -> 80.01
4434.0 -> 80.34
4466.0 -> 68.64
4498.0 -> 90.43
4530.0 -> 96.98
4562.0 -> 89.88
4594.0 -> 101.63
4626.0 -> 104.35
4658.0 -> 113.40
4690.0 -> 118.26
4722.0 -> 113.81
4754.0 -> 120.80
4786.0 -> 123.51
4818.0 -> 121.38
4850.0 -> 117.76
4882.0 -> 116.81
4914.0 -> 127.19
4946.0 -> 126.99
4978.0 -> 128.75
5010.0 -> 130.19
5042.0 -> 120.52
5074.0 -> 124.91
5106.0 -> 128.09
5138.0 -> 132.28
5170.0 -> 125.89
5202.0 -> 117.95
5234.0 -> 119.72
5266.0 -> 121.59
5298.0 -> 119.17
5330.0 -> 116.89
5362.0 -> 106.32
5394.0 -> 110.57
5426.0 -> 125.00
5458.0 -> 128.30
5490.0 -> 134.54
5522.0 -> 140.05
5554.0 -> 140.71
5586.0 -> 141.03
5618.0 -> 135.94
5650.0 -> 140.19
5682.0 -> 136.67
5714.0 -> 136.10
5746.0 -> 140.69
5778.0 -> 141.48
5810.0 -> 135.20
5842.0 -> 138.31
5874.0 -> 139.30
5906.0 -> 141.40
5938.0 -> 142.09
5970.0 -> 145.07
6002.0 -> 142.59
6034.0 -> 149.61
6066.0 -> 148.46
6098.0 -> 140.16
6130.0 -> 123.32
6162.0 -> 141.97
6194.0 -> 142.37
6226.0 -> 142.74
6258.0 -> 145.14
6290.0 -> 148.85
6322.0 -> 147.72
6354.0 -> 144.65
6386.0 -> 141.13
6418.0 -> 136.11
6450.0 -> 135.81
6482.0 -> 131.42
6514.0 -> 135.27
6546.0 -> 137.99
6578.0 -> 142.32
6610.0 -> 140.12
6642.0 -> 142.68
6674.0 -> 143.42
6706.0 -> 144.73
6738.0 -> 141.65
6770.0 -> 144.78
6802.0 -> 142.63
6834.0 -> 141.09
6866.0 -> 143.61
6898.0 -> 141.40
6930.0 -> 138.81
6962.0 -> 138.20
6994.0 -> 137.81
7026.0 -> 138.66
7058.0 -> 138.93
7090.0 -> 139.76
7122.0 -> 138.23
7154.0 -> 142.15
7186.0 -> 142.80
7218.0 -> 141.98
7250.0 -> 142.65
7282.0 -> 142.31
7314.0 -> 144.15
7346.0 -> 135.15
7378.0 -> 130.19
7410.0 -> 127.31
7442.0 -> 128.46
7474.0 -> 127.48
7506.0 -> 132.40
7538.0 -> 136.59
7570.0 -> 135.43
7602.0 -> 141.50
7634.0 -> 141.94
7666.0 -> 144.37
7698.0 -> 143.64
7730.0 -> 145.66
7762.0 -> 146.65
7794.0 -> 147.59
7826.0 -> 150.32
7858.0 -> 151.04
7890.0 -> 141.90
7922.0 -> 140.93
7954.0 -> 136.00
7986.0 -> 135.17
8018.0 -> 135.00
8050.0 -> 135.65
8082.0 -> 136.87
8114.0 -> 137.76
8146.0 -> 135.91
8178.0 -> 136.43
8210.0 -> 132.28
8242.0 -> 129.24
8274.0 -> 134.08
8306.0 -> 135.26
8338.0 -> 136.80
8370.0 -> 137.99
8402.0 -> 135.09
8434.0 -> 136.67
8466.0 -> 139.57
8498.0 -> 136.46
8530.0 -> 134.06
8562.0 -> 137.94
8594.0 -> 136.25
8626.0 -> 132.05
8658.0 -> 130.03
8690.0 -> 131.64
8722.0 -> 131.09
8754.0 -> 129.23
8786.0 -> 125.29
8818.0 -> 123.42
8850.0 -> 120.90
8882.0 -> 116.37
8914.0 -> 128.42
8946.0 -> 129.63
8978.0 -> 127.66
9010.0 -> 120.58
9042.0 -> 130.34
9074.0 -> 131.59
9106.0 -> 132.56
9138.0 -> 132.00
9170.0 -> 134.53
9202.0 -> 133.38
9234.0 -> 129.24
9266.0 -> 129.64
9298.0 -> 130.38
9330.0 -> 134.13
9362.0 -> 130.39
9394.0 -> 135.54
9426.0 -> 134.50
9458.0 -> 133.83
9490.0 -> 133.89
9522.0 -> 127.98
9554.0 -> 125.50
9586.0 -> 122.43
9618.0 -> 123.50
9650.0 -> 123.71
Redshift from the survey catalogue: 0.039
